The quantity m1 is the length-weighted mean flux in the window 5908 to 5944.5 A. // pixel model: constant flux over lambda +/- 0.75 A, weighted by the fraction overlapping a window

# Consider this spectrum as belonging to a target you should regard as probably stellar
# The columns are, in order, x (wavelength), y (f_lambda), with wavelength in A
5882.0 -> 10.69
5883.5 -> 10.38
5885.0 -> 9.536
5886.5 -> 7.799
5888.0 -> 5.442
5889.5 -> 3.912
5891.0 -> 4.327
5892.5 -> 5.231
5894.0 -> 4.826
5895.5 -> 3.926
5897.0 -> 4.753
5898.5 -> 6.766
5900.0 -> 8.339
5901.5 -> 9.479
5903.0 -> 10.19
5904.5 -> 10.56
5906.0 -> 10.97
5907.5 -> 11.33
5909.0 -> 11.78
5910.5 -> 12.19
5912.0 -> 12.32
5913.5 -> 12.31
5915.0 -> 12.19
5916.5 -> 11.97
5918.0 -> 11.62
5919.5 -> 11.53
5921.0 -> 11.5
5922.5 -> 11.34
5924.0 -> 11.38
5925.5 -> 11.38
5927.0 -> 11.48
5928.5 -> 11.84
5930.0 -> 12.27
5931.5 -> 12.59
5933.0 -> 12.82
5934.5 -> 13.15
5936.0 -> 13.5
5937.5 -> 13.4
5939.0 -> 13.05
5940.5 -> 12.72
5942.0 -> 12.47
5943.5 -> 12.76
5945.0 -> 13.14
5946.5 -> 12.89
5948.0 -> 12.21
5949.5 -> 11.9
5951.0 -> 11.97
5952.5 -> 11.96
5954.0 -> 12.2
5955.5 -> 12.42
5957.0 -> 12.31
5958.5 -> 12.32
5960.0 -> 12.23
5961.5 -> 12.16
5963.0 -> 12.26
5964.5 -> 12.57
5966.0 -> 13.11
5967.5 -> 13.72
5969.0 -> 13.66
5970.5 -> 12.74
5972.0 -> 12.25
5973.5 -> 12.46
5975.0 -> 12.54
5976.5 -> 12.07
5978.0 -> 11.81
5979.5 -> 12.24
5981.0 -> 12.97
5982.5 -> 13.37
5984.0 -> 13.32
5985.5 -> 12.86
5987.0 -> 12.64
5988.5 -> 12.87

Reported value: 12.2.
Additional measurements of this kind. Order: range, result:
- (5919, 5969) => 12.4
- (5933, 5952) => 12.8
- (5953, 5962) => 12.3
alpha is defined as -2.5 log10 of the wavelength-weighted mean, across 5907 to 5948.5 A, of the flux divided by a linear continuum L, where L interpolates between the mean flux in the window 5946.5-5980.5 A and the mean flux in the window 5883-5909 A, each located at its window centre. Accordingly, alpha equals -0.24 mag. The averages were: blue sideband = 7.61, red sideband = 12.4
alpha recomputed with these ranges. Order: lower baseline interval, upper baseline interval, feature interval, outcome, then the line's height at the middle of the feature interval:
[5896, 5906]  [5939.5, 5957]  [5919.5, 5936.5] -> -0.128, 10.7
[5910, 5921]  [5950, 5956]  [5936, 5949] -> -0.067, 12.1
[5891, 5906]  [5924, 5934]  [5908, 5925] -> -0.185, 10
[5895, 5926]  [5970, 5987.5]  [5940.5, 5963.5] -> -0.056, 11.7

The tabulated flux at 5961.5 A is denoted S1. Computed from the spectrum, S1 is 12.16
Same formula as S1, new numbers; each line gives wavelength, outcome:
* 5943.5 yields 12.76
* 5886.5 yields 7.799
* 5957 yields 12.31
